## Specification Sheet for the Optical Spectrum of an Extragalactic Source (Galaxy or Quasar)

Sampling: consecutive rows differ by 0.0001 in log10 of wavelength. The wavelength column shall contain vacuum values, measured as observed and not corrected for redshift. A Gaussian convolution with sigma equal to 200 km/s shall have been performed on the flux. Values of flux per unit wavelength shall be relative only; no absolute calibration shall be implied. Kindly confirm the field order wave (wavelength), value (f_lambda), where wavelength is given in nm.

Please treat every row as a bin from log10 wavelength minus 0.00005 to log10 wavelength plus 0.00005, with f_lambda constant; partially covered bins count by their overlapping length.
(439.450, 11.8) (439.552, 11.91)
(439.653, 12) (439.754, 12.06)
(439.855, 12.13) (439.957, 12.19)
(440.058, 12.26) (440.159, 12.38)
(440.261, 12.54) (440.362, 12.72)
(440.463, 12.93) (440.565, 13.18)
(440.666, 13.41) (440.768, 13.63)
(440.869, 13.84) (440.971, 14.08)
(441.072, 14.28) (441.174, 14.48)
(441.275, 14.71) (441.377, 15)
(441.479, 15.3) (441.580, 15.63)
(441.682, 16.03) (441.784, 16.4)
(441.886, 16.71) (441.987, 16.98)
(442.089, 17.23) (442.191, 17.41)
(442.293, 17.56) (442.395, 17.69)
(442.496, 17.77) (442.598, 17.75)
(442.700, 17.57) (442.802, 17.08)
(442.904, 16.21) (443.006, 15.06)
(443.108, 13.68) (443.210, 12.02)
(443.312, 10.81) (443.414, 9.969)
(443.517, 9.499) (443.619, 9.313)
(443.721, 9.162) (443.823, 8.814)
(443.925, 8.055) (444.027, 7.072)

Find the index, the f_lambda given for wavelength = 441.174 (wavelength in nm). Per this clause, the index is 14.48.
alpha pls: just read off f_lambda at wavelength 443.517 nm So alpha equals 9.499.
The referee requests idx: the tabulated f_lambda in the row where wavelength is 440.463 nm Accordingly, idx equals 12.93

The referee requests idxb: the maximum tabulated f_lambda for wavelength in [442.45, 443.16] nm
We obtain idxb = 17.77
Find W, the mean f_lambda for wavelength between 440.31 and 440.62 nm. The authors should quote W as 13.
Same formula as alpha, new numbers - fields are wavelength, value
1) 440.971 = 14.08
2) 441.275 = 14.71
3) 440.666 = 13.41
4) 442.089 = 17.23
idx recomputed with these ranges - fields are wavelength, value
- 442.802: 17.08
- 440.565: 13.18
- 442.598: 17.75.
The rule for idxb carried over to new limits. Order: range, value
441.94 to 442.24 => 17.41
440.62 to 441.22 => 14.48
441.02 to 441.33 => 14.71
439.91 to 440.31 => 12.54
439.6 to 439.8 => 12.06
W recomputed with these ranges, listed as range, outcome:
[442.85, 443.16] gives 15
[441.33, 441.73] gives 15.5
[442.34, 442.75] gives 17.7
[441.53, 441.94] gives 16.2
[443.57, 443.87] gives 9.11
